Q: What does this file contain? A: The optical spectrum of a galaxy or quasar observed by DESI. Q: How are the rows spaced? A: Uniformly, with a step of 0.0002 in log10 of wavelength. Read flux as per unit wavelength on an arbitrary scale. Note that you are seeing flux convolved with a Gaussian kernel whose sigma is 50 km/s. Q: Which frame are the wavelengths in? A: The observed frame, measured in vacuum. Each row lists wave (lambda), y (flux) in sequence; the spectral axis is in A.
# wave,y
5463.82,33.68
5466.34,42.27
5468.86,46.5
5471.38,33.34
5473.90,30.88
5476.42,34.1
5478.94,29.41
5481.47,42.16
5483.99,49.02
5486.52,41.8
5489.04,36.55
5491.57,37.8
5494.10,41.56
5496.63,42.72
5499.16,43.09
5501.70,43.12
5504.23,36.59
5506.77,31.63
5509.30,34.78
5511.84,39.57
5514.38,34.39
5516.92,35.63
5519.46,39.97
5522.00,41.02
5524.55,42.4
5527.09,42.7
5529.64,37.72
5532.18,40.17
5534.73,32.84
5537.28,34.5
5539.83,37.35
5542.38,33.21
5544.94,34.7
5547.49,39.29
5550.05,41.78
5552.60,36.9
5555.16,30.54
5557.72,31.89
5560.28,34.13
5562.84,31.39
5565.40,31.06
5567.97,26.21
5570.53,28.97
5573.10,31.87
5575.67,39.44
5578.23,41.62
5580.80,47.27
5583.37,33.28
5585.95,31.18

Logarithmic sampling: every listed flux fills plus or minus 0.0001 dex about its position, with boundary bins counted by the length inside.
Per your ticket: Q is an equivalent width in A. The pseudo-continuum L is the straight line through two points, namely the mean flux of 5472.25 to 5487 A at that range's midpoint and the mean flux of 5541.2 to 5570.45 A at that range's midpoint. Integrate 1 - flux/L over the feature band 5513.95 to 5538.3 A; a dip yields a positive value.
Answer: -2.2 A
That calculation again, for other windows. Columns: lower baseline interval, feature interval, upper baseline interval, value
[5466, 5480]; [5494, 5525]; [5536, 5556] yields -2.42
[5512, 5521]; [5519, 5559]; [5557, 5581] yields -1.64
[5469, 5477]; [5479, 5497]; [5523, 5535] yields -2.42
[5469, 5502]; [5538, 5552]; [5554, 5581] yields -0.85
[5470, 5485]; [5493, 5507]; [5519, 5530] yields -0.65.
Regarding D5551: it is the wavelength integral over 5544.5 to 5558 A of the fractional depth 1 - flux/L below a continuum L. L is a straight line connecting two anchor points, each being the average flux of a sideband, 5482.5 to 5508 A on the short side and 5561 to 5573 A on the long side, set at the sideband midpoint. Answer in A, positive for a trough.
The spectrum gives -1.7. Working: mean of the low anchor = 40.4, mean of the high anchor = 29.9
